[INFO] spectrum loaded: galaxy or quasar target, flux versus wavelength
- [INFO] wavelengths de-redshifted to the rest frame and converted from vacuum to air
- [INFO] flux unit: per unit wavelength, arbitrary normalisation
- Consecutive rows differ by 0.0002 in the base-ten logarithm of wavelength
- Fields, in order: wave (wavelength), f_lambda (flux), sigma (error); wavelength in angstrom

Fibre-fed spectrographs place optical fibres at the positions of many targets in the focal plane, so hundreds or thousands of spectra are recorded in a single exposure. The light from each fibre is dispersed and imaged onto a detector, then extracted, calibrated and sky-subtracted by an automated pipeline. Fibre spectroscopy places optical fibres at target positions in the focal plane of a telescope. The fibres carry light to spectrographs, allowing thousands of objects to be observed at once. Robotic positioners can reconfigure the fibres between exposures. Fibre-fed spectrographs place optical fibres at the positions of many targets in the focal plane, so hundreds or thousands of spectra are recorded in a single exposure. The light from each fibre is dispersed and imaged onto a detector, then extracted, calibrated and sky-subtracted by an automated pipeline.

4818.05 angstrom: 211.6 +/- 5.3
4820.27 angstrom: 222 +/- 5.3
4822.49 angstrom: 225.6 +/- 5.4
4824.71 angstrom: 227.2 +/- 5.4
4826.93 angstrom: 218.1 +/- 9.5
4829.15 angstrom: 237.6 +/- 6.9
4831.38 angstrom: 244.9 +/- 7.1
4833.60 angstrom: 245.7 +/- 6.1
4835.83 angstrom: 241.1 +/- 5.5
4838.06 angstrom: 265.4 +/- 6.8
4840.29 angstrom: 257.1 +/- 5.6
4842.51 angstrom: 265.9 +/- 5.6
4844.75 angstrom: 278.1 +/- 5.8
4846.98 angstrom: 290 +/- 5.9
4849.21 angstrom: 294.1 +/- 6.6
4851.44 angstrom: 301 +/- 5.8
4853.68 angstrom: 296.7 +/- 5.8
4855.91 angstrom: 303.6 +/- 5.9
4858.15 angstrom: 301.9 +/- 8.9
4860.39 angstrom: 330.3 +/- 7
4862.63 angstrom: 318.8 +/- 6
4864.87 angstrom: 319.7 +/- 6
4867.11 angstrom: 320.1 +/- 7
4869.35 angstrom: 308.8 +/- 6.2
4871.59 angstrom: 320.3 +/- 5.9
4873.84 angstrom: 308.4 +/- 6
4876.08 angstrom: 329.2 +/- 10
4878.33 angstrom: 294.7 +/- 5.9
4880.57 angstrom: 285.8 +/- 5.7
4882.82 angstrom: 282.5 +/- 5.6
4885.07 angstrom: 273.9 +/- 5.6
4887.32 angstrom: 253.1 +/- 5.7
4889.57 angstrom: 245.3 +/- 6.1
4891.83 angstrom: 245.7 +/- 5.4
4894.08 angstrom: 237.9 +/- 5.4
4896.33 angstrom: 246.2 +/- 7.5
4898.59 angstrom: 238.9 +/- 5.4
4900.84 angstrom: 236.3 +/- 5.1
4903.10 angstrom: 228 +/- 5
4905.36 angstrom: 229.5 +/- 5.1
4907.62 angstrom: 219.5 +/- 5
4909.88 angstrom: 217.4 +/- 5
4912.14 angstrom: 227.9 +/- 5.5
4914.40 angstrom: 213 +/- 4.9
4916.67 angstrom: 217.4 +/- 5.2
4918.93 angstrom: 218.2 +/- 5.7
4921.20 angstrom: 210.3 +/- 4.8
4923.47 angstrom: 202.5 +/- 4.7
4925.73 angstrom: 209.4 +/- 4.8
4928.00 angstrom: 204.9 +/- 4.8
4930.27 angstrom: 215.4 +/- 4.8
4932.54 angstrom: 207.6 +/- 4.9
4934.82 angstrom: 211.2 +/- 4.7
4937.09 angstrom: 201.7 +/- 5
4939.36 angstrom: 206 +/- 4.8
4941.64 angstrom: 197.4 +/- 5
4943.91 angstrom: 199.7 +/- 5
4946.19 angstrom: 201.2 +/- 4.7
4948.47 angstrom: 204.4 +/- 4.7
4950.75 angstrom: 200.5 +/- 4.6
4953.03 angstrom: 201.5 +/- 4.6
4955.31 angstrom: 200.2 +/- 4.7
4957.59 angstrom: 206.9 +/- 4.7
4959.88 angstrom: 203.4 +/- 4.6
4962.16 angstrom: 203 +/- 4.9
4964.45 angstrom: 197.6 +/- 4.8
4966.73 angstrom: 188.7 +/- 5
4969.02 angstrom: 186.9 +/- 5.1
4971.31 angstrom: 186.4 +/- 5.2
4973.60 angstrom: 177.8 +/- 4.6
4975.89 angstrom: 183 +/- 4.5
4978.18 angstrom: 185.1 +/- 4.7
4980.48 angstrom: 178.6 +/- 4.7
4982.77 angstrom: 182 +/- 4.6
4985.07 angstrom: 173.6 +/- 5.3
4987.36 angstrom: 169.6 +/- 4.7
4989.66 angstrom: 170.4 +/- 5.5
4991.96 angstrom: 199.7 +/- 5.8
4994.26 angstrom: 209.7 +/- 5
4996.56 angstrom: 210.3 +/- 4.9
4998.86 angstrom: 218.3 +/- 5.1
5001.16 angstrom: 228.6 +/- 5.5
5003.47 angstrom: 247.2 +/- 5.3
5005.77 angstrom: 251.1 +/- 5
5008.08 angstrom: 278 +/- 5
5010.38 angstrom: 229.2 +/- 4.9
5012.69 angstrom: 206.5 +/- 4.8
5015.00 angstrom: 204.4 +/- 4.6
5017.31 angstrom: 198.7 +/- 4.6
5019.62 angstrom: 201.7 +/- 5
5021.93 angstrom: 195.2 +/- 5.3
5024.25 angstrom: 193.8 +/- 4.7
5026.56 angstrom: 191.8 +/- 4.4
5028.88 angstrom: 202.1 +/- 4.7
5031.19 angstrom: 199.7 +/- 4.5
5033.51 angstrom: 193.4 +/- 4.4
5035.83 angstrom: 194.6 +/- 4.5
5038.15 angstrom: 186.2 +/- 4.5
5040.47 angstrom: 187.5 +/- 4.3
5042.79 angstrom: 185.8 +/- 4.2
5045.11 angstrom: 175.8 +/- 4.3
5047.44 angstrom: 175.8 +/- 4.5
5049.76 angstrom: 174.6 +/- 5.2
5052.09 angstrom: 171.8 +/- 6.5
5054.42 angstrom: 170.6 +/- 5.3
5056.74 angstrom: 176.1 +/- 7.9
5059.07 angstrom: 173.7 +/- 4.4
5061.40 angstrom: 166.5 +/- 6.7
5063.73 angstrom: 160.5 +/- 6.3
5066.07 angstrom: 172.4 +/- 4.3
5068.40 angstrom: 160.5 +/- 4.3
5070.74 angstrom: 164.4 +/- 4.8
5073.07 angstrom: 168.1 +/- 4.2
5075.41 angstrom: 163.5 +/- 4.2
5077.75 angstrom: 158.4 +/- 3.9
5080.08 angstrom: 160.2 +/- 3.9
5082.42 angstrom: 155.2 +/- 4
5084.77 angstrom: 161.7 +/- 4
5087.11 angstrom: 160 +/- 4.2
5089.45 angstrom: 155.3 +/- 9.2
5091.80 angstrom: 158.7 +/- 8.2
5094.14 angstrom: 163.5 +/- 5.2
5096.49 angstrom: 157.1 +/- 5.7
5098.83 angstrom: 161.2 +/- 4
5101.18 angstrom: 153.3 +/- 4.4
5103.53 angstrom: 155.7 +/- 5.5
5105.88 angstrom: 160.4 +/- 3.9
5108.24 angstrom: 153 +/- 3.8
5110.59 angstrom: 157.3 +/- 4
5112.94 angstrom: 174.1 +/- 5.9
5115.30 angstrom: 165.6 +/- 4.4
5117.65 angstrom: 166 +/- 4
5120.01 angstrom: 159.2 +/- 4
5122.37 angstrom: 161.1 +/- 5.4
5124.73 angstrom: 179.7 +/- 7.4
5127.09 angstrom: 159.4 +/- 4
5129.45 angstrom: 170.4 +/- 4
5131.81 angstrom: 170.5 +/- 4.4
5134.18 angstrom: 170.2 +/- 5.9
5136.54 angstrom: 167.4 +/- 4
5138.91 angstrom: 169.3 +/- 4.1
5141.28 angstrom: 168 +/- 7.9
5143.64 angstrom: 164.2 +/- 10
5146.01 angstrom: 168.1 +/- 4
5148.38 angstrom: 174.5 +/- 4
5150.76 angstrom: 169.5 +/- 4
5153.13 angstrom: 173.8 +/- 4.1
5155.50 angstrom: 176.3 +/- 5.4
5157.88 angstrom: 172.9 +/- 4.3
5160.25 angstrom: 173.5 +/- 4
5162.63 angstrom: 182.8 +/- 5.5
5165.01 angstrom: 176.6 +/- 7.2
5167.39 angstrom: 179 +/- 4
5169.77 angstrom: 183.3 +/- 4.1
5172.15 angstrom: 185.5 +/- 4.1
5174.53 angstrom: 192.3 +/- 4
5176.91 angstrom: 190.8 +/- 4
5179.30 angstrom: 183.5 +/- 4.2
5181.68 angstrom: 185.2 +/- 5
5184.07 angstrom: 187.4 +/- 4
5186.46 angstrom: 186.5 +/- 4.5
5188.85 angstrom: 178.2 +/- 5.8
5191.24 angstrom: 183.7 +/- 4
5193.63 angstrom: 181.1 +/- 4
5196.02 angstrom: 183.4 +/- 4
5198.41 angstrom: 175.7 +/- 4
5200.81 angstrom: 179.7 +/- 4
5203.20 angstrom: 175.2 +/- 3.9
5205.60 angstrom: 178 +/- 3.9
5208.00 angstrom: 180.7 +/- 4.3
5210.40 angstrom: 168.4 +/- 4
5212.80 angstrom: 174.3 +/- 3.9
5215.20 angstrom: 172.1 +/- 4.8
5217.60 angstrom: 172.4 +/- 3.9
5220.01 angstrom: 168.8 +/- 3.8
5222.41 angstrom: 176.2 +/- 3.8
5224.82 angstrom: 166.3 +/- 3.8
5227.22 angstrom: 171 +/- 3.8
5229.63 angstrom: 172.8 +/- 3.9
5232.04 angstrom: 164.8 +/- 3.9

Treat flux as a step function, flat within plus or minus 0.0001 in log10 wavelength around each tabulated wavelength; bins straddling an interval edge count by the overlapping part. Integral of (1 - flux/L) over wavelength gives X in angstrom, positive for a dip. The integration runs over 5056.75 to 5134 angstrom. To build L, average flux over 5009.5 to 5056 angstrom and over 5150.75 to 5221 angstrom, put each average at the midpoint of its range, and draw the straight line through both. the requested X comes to 9.7 angstrom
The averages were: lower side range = 192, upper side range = 179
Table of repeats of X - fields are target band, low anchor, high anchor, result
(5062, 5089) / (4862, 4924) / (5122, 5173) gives 4.8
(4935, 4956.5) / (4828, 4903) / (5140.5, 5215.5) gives 4.3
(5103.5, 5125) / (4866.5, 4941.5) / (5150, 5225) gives 3.6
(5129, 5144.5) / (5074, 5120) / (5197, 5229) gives -0.4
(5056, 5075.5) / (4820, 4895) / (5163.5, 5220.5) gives 4.4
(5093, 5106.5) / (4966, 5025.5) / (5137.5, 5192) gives 2.1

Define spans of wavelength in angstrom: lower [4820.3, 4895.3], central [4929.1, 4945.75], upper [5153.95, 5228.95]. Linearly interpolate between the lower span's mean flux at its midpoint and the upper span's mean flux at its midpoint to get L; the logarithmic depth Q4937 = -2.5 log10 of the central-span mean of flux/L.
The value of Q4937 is 0.23 mag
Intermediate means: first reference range 277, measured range 205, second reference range 179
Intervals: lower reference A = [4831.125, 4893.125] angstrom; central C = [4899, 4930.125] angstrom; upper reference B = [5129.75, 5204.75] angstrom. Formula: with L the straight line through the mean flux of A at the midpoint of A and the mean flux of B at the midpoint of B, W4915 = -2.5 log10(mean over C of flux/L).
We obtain 0.22 mag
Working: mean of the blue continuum 287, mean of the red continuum 178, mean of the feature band 218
